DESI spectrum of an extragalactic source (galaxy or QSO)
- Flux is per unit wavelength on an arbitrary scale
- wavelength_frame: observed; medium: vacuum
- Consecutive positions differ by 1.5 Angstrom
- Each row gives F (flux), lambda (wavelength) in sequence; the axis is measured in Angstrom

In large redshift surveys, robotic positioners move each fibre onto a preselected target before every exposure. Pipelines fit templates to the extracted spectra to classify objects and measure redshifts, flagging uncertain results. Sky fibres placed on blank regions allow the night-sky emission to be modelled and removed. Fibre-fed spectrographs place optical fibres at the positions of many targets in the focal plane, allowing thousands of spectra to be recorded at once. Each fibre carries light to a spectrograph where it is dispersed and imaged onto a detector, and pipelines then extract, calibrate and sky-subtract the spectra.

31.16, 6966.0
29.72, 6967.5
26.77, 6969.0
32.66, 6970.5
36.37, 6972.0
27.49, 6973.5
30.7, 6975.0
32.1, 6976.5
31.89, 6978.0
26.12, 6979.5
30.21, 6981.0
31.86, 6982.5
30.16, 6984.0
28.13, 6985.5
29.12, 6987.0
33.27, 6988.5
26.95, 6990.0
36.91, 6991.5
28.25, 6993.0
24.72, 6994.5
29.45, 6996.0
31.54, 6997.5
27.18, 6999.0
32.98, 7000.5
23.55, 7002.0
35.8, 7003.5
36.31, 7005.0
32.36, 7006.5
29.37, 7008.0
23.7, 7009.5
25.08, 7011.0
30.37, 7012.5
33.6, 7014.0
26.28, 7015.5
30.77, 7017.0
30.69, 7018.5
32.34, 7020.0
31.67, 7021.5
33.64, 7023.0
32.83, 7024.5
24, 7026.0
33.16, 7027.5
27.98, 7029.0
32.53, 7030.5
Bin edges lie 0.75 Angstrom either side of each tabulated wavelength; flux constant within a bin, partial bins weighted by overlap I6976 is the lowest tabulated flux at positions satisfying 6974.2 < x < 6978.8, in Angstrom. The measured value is 30.7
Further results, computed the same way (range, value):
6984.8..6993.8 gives 26.95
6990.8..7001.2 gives 24.72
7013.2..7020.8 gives 26.28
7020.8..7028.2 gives 24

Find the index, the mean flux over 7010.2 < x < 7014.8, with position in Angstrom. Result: 29.6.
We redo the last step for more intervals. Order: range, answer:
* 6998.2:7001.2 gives 30.1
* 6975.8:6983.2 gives 30.4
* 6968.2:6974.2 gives 30.8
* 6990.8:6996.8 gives 29.8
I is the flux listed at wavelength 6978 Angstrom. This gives 31.89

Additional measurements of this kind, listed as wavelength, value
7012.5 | 30.37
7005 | 36.31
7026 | 24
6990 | 26.95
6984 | 30.16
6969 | 26.77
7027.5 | 33.16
